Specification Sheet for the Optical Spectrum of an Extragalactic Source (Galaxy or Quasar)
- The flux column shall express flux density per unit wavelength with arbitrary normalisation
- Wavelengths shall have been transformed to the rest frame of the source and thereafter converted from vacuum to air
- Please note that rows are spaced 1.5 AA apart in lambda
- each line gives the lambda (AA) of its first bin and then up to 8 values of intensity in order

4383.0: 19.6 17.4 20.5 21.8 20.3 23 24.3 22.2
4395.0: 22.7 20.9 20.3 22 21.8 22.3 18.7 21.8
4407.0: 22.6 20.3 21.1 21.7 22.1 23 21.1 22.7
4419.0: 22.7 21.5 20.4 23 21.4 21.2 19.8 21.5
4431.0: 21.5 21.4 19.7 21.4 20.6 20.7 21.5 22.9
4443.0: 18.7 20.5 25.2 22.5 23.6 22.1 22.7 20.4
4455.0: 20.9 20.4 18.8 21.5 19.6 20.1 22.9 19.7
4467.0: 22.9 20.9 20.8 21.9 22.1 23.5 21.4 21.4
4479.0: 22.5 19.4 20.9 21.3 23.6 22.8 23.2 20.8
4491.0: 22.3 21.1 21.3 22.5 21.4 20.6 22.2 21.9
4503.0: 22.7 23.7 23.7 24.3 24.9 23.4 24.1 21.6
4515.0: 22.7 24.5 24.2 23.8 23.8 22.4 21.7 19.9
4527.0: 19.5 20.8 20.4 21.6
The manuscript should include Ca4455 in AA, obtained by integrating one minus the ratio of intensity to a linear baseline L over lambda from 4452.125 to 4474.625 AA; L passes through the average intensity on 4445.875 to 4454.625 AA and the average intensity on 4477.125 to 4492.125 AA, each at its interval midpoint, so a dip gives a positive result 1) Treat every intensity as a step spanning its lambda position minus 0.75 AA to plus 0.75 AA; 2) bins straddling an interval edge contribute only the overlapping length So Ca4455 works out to 1.2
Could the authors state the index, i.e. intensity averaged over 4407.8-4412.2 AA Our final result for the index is 21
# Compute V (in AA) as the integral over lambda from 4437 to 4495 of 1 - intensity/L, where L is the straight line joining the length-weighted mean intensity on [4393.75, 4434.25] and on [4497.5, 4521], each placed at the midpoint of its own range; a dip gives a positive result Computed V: 2.3 AA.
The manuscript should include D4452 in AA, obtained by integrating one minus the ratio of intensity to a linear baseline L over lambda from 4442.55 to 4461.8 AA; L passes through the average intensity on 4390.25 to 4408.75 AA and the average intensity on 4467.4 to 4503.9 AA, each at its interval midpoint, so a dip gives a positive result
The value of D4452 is 0.39 AA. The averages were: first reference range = 21.8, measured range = 21.3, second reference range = 21.8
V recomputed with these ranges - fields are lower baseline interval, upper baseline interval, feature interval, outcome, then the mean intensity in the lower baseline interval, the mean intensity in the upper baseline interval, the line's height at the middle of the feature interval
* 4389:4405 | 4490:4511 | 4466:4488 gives 0.5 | 21.7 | 22.5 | 22.4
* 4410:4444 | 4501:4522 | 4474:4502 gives 1.4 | 21.4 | 23.5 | 22.9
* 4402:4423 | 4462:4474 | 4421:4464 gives 0.6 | 21.6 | 21.5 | 21.5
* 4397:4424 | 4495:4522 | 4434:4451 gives 0.3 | 21.6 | 23.1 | 22.1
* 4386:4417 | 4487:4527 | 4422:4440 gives 0.7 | 21.7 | 22.6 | 21.9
